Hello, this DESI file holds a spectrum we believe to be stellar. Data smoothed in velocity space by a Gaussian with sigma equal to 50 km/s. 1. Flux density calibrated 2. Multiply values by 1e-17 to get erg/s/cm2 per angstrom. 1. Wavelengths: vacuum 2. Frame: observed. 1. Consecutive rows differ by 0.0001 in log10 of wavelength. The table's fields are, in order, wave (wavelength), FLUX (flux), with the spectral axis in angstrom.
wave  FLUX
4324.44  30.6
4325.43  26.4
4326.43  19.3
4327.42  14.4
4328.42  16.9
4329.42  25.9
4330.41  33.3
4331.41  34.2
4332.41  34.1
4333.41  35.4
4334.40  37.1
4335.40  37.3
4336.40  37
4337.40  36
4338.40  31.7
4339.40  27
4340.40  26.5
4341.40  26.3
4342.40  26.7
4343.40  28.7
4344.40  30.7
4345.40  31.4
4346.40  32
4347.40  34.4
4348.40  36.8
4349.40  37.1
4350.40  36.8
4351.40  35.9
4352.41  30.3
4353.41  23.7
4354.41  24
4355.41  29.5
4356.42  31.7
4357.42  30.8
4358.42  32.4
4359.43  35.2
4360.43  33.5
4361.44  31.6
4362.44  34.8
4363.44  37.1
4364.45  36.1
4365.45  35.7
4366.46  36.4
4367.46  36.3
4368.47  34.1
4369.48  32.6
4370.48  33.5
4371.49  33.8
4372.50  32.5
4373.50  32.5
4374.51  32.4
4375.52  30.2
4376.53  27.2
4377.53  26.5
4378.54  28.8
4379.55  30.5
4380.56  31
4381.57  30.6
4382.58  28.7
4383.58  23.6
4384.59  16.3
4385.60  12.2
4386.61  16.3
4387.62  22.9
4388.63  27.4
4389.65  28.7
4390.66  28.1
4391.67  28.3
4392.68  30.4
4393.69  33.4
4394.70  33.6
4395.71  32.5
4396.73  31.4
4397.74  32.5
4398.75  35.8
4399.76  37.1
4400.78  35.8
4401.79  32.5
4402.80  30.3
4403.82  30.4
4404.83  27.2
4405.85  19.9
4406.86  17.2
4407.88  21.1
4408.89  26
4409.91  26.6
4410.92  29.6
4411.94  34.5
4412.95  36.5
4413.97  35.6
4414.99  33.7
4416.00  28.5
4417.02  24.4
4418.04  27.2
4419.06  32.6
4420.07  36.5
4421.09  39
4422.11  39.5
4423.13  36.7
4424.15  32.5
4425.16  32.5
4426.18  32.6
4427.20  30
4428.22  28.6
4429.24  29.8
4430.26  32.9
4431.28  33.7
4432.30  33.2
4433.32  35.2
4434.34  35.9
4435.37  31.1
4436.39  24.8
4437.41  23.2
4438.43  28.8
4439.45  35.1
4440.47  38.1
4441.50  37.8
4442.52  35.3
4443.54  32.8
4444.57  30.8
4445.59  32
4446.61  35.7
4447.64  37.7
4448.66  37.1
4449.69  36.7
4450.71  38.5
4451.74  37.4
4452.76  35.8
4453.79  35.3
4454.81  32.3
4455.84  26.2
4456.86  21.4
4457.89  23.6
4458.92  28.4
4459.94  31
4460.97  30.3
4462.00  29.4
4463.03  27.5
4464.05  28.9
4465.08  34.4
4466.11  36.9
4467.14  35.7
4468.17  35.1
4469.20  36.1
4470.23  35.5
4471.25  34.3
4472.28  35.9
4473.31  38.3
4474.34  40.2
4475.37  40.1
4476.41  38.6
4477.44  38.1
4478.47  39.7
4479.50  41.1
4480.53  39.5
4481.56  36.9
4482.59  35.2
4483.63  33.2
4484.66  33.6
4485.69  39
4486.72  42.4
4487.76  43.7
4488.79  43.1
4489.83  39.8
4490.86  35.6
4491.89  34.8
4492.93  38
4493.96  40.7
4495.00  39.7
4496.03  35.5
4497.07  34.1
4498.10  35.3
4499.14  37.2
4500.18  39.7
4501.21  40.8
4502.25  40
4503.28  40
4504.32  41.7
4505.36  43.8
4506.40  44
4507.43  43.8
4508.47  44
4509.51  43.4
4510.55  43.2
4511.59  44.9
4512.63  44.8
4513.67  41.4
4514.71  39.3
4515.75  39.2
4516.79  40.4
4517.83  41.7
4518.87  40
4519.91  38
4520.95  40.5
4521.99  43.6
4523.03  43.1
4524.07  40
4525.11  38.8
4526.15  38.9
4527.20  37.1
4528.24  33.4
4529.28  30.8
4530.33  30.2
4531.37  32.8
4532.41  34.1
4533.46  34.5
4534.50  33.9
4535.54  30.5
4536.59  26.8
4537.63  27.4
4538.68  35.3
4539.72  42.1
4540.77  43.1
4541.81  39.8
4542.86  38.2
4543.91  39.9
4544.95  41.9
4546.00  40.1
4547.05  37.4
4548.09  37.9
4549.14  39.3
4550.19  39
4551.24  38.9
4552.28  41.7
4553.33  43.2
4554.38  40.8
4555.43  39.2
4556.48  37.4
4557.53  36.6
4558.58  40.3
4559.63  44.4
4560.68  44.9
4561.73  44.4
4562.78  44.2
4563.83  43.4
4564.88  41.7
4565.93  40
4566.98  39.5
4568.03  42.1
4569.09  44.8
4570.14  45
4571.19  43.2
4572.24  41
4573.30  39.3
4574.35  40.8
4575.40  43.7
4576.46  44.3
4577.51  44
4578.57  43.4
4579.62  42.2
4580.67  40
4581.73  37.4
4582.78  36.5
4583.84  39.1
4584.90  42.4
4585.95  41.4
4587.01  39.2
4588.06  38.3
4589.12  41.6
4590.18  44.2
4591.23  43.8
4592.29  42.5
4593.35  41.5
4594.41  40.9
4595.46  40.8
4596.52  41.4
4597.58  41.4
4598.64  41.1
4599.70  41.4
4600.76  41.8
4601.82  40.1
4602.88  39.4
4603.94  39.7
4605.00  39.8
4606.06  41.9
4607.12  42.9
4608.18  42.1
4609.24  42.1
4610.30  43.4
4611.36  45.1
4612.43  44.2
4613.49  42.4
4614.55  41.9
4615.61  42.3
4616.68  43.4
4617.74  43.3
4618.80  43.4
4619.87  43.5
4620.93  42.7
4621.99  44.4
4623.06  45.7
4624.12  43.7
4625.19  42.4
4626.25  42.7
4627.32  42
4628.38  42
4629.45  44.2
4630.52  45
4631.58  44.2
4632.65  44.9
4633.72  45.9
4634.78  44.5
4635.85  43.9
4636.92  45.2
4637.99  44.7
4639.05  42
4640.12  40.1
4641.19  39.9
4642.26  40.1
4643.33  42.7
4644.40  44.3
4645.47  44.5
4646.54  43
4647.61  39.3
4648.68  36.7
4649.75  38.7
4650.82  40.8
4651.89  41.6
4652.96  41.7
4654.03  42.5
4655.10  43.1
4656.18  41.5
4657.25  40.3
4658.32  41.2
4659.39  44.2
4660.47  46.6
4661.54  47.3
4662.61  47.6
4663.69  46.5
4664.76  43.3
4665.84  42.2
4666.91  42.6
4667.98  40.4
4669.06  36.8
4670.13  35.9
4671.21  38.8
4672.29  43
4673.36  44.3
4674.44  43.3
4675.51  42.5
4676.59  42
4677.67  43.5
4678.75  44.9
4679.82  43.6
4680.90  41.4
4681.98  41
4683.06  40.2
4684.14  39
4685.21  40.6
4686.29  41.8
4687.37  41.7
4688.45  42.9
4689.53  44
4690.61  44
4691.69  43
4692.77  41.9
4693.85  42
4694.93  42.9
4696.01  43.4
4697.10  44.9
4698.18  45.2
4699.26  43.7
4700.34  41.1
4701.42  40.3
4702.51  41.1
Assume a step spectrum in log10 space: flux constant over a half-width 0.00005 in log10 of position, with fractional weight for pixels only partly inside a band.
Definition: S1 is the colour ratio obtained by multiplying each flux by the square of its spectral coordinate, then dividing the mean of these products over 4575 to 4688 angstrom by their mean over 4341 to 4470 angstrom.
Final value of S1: 1.5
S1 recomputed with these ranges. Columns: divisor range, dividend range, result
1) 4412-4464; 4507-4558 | 1.24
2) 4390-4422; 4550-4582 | 1.46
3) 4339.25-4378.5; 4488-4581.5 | 1.35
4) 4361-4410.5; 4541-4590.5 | 1.50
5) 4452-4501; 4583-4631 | 1.26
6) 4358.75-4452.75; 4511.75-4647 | 1.41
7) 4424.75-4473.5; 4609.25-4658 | 1.42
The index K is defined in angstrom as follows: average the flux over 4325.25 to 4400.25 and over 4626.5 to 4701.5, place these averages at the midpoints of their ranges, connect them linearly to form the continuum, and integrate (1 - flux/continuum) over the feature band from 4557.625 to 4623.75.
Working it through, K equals -4.1 angstrom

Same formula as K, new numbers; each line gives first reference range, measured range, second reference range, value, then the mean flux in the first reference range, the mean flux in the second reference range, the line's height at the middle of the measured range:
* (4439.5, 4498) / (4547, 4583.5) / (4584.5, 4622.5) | -1.0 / 35.4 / 42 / 40.1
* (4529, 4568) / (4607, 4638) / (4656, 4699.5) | -2.1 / 38.4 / 42.6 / 40.8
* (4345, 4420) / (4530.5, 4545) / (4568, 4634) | 1.3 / 30.4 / 42.2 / 38.8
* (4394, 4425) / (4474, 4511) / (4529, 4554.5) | -5.0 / 31.3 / 36.8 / 34.7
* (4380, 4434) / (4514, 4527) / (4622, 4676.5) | -1.6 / 29.9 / 42.6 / 35.9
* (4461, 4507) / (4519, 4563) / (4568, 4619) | 1.7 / 37.5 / 41.8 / 39.7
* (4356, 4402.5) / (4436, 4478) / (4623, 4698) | 0.7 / 30.8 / 42.5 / 34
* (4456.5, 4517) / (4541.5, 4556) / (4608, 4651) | 0.0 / 37.5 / 42.9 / 39.9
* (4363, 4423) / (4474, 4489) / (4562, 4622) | -1.5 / 30.2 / 41.9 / 35.4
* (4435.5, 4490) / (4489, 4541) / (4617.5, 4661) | -2.0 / 34.6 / 42.7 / 37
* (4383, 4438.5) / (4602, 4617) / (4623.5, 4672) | -0.6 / 29.8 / 42.5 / 40.4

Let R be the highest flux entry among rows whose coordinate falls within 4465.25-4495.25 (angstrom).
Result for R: 43.7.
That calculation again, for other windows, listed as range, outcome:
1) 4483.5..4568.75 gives 44.9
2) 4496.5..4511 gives 44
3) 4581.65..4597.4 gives 44.2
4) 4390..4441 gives 39.5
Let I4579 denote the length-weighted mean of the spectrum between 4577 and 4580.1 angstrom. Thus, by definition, 43.2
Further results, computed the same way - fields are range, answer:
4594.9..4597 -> 41.2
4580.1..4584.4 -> 38.3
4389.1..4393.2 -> 28.8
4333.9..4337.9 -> 36.9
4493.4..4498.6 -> 37.1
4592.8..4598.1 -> 41.2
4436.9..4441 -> 31.3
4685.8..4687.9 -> 41.7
